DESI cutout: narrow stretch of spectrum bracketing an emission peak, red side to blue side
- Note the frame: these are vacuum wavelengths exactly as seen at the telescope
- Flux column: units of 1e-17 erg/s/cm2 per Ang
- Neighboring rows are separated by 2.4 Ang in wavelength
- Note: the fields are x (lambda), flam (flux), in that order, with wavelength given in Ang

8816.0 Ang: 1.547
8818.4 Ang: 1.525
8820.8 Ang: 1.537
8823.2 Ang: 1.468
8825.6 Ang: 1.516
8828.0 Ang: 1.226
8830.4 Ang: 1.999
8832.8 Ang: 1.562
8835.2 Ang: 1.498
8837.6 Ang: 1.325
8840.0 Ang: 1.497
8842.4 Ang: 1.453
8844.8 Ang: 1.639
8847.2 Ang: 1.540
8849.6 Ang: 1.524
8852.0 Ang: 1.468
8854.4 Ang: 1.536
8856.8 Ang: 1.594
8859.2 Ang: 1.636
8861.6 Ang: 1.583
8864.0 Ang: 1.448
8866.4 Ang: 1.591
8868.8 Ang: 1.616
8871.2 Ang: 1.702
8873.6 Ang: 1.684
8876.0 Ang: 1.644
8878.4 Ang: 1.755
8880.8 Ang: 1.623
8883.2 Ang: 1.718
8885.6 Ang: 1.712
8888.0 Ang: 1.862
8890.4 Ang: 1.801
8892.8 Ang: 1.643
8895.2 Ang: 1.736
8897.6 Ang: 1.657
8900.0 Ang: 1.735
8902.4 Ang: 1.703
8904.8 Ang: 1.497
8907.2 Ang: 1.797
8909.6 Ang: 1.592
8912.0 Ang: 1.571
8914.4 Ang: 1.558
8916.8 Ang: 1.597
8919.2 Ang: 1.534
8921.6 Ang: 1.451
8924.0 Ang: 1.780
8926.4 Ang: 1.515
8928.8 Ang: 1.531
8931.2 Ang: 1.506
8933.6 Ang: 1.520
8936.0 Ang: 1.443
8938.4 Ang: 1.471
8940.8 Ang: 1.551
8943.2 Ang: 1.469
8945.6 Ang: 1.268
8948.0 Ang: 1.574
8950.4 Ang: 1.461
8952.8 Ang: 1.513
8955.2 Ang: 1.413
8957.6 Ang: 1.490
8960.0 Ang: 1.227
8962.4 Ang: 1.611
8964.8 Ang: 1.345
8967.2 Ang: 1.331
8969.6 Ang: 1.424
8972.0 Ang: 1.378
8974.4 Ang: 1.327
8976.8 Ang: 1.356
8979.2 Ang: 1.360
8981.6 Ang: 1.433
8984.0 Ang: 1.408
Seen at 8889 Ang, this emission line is C III] 1909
